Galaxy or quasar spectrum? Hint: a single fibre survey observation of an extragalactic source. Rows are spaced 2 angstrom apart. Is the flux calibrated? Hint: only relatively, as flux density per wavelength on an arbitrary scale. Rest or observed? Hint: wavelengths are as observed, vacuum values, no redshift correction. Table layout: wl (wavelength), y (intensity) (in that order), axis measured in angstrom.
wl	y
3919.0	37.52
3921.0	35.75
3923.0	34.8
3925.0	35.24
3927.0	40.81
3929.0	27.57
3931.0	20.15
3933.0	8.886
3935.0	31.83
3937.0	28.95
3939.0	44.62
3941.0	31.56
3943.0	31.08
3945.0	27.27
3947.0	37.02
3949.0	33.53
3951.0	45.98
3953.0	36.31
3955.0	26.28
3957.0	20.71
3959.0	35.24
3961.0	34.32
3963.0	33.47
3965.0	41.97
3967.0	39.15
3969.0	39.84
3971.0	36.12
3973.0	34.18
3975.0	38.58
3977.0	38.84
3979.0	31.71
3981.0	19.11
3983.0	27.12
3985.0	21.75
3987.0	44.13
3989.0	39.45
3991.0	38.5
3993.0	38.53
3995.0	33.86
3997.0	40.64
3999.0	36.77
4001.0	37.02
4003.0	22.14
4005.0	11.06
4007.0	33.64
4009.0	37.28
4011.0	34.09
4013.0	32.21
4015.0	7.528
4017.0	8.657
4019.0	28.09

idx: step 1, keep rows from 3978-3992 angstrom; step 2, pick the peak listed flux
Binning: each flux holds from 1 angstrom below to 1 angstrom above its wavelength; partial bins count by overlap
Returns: 44.13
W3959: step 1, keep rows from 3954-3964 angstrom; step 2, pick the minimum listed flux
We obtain 20.71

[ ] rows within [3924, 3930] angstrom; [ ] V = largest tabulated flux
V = 40.81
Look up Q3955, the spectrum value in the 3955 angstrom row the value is 26.28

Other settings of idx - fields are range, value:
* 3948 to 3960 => 45.98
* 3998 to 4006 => 37.02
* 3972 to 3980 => 38.84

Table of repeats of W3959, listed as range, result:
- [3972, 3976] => 34.18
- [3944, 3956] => 26.28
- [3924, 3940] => 8.886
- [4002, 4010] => 11.06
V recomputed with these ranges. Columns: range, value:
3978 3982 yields 31.71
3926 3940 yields 44.62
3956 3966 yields 41.97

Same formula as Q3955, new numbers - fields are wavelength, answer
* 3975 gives 38.58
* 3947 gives 37.02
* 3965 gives 41.97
